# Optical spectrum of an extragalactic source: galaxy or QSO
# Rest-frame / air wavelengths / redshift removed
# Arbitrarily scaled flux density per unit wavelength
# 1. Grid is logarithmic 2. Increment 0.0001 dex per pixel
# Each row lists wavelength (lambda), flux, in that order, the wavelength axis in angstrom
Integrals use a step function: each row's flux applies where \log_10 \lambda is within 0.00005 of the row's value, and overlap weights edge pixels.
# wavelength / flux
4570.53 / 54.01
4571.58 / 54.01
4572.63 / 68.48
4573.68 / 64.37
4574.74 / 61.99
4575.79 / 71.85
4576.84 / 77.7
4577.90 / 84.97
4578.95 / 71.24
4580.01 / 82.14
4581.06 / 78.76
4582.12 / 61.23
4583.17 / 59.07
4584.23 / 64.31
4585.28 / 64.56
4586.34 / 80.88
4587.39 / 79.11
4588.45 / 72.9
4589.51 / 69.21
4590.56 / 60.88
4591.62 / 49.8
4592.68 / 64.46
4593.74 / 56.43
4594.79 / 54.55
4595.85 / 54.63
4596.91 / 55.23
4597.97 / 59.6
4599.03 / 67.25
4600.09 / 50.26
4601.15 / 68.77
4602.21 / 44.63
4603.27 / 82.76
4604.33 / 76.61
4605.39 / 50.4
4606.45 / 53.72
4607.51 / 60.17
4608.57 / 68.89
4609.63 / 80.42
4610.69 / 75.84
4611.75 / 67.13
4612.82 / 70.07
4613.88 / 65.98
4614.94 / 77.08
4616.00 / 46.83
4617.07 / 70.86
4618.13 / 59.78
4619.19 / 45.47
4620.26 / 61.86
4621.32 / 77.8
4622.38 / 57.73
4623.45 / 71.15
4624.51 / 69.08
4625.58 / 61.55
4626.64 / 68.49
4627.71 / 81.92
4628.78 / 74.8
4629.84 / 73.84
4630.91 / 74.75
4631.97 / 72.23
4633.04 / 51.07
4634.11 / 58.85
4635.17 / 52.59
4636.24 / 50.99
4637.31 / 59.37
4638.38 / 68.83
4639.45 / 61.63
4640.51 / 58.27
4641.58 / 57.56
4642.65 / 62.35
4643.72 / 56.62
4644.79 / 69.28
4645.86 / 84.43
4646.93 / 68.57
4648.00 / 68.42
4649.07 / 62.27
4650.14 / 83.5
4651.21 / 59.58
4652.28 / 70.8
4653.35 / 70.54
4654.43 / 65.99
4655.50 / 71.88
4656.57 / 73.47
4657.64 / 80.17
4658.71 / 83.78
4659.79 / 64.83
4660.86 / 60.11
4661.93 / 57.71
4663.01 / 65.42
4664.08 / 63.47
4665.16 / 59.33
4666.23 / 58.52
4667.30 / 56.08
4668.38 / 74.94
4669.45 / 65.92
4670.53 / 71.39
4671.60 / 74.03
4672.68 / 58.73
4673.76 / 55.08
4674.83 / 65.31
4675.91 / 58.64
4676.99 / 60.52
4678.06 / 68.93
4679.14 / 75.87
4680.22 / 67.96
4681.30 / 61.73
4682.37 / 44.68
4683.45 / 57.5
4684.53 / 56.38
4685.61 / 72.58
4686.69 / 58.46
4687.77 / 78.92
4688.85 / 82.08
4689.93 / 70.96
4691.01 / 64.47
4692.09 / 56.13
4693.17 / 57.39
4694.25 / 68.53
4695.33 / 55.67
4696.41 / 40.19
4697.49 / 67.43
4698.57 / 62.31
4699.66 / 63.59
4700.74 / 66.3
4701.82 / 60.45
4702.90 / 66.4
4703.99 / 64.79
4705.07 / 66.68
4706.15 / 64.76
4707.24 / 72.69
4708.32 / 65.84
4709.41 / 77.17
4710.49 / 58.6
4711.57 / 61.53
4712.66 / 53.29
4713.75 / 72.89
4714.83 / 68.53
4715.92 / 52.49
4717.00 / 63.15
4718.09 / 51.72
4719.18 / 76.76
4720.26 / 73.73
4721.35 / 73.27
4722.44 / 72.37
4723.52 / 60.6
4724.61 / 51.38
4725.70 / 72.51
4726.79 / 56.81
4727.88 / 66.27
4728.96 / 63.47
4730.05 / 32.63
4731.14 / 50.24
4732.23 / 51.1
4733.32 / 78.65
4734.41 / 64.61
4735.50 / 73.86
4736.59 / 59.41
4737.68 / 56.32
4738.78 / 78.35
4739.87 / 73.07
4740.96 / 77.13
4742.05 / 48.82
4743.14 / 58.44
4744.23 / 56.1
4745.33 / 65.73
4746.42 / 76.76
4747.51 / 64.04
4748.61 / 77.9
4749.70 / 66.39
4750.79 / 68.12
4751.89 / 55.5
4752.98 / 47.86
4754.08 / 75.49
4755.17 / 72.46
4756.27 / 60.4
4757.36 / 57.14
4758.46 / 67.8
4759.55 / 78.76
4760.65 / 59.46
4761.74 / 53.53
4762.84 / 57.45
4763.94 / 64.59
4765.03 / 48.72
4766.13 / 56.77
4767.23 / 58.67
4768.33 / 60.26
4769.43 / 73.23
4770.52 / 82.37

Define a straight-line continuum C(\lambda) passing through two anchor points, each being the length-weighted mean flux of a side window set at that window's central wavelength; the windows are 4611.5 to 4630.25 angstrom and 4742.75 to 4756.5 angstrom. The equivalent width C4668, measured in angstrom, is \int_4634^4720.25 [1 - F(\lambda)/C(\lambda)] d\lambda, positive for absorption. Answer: 1.8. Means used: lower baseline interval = 66.7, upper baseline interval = 65.2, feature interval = 64.7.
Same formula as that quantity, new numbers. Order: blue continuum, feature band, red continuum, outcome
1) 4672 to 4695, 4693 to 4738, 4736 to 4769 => 0.6 angstrom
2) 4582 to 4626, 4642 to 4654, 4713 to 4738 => -1.0 angstrom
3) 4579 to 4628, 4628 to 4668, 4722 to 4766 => -0.9 angstrom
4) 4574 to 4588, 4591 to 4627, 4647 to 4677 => 3.6 angstrom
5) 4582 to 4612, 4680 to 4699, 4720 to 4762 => 0.5 angstrom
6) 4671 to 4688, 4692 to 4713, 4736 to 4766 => 0.2 angstrom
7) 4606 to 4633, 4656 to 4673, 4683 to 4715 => -0.3 angstrom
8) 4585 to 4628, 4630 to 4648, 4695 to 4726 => 0.3 angstrom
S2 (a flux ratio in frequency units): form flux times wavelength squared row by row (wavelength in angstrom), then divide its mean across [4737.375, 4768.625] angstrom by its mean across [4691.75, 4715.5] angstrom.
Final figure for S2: 1.03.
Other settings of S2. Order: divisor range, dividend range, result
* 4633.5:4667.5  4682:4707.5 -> 0.99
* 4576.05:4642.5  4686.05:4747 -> 1.03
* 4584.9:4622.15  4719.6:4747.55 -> 1.05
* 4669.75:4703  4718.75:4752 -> 1.04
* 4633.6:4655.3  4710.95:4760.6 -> 1.03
